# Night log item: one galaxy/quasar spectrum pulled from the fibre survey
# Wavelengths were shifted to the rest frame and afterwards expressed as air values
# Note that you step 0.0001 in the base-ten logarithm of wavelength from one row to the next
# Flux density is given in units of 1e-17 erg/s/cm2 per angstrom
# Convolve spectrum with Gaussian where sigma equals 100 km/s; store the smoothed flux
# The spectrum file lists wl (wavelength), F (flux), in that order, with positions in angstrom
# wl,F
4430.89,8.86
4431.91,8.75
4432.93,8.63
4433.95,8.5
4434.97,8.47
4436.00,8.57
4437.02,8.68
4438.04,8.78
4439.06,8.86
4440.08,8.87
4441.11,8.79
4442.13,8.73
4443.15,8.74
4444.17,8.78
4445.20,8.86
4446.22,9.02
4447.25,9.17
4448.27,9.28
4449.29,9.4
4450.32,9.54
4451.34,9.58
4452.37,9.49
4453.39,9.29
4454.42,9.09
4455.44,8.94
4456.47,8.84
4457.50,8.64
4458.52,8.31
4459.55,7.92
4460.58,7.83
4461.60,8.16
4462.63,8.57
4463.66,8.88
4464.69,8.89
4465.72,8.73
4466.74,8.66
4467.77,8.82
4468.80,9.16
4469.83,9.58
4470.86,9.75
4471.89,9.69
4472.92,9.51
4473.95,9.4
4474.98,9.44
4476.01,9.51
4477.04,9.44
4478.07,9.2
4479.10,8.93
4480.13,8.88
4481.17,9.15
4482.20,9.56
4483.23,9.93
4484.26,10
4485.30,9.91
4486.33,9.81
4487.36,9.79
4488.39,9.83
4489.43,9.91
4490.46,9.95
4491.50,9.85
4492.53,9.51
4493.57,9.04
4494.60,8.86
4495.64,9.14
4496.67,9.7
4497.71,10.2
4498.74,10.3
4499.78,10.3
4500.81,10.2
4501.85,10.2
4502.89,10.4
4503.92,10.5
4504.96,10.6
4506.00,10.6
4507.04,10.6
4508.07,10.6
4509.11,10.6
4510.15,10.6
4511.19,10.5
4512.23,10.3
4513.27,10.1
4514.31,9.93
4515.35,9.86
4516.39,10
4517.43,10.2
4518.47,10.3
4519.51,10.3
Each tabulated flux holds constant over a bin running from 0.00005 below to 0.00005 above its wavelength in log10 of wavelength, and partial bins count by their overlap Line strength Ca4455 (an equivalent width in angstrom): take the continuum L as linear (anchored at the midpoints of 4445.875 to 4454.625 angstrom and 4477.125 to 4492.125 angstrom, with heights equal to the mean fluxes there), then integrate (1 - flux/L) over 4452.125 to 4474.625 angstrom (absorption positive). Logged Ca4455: 1.3 angstrom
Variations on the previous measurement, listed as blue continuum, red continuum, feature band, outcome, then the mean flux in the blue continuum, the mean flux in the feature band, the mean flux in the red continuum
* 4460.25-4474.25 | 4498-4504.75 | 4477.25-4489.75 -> 0.08 angstrom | 8.98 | 9.56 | 10.3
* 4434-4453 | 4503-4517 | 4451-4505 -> 1.77 angstrom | 8.97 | 9.38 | 10.4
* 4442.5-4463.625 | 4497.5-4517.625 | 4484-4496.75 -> 0.31 angstrom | 8.87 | 9.63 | 10.3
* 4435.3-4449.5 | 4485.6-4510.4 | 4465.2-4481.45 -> 0.48 angstrom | 8.88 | 9.24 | 10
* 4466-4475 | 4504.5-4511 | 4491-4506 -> 0.50 angstrom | 9.32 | 9.94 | 10.6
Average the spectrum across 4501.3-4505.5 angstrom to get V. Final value 10.4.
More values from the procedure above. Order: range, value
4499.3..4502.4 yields 10.2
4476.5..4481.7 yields 9.12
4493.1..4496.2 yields 9.04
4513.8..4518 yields 10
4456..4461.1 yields 8.31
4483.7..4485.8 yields 9.93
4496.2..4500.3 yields 10.1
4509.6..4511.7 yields 10.5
